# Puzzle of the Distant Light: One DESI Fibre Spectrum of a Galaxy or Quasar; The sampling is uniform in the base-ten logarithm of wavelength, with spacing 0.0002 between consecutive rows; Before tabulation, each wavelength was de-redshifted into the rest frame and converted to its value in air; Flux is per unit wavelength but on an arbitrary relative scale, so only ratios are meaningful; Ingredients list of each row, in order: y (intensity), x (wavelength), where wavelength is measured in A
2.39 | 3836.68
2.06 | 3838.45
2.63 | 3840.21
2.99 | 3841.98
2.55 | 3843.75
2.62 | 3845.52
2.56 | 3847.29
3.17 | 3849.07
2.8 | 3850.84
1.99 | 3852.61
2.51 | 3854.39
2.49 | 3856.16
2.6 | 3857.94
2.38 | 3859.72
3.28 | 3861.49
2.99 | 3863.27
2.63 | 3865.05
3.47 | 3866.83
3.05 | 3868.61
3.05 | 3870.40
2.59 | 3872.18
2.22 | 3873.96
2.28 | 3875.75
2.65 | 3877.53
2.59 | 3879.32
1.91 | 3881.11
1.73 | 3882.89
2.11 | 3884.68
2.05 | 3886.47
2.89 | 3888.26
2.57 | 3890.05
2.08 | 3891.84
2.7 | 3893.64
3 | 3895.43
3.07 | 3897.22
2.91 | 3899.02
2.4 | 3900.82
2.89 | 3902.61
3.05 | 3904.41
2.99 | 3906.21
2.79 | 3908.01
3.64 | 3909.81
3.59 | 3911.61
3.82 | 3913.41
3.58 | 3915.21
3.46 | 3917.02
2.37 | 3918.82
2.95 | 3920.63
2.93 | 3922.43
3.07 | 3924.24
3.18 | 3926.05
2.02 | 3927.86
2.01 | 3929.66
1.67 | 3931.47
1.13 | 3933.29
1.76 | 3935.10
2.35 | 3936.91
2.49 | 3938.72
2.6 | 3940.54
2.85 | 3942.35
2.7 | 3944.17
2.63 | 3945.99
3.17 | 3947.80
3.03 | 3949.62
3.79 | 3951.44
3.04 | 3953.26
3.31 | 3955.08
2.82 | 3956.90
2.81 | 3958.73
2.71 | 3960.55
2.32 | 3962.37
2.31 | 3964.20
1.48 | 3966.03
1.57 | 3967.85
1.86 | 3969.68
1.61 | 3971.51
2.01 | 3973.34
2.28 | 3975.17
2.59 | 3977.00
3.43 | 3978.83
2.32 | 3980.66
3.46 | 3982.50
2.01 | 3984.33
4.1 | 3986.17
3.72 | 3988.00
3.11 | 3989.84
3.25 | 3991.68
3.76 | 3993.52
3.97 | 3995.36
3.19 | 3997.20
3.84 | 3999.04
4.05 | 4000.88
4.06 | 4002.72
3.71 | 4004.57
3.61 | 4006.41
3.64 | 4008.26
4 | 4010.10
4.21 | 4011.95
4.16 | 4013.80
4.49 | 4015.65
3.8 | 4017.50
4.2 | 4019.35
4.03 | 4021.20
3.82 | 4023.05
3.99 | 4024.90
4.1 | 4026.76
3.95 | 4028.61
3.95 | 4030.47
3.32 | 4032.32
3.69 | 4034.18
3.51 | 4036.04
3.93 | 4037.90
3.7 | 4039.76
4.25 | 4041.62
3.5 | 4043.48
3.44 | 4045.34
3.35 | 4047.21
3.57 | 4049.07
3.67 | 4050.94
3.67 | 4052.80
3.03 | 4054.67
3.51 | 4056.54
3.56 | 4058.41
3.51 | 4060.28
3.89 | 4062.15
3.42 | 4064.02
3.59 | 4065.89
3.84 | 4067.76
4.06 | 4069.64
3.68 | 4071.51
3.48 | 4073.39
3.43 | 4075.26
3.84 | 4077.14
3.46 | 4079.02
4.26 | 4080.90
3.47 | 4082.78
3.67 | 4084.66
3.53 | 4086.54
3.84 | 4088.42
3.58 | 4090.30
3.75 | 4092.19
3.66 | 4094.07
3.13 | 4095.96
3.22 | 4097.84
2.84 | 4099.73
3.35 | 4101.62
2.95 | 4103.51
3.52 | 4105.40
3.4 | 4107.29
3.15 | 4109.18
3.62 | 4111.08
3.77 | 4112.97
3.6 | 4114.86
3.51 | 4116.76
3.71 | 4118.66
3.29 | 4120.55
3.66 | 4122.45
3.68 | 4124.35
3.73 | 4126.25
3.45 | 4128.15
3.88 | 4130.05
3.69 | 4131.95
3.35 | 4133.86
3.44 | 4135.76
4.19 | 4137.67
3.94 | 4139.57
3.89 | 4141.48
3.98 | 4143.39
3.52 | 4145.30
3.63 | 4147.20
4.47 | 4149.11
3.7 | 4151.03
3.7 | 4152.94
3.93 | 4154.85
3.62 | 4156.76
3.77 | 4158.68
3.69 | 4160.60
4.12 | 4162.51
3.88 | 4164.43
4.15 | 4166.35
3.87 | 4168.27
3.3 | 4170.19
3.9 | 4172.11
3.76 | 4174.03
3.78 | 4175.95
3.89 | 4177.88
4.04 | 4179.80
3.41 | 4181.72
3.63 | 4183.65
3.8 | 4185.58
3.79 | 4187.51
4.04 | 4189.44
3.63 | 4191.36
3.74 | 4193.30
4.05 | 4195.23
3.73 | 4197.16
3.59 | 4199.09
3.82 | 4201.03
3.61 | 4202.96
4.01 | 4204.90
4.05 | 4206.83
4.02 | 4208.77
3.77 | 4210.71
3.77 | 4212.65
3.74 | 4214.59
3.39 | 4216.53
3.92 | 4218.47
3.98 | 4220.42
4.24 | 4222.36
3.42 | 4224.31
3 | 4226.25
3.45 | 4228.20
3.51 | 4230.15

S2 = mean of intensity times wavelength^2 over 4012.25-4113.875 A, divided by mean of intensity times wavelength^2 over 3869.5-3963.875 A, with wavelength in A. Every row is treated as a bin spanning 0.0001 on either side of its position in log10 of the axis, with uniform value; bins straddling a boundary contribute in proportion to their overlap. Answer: 1.46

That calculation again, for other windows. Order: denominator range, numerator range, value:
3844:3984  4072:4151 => 1.50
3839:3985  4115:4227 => 1.62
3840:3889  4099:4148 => 1.57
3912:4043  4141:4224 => 1.34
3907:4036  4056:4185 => 1.26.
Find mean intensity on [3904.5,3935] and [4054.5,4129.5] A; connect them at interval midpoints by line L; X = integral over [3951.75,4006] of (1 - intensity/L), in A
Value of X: 2.27 A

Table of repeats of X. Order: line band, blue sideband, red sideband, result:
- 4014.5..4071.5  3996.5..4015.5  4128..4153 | 1.6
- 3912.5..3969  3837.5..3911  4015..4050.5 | 8.9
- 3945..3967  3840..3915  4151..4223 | 1.6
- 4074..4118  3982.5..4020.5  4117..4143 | 2.3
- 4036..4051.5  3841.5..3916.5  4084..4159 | -1.6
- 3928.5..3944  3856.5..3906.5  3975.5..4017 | 4.8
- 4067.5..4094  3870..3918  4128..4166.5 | -1.3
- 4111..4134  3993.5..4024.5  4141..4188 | 1.3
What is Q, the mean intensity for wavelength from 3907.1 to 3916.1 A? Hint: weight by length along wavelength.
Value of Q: 3.49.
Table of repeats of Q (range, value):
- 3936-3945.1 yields 2.6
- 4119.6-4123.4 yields 3.48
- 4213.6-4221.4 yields 3.76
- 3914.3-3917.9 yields 3.52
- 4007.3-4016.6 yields 4.1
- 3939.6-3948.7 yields 2.79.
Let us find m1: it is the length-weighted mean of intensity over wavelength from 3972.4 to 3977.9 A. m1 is 2.29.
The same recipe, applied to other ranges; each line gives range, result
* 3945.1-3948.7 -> 2.91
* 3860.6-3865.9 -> 2.97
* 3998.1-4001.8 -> 3.95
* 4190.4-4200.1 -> 3.75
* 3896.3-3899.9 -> 2.99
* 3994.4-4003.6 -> 3.82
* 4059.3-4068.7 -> 3.65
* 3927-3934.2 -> 1.71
